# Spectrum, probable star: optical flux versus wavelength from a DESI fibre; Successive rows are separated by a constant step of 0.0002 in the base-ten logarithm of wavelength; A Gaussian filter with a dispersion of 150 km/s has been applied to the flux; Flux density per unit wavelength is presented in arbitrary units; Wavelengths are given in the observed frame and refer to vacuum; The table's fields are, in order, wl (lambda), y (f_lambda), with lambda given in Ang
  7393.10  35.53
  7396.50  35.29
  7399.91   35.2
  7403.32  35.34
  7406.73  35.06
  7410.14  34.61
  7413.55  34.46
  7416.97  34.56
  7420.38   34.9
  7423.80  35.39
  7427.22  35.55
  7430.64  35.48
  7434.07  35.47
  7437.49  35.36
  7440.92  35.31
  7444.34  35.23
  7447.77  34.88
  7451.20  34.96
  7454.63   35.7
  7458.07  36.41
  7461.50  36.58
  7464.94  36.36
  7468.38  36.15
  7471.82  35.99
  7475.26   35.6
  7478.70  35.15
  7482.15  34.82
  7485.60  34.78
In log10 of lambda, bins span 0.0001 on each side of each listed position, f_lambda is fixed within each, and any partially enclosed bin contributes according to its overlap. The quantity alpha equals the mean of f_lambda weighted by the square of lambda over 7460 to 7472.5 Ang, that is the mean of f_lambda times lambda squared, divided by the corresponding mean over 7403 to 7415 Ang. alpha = 1.06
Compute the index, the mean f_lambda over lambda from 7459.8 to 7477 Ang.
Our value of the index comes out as 36.1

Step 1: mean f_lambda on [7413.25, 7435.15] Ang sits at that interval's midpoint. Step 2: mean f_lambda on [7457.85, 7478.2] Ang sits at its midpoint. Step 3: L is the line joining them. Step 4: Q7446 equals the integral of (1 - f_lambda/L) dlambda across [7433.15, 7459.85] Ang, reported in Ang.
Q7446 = 0.2 Ang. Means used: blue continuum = 35.1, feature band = 35.4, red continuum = 36.1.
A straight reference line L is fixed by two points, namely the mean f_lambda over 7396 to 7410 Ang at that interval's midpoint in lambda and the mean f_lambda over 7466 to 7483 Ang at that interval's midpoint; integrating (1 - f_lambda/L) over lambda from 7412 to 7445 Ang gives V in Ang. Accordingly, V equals 0.1 Ang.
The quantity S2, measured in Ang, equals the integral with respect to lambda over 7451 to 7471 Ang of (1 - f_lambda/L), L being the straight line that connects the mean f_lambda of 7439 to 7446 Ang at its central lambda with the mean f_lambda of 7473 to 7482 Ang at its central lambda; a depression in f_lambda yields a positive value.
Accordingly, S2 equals -0.46 Ang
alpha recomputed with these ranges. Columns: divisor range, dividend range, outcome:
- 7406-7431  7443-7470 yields 1.03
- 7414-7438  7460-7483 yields 1.03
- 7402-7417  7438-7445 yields 1.02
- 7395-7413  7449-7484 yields 1.04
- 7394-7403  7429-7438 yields 1.01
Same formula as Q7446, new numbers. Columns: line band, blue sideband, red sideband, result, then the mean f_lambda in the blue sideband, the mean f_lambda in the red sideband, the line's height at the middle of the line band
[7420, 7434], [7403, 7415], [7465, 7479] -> -0.1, 34.8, 35.9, 35.1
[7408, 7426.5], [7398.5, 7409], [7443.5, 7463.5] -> 0.2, 35.2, 35.7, 35.3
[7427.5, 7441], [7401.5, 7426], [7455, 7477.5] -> 0.0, 34.9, 36.1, 35.4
